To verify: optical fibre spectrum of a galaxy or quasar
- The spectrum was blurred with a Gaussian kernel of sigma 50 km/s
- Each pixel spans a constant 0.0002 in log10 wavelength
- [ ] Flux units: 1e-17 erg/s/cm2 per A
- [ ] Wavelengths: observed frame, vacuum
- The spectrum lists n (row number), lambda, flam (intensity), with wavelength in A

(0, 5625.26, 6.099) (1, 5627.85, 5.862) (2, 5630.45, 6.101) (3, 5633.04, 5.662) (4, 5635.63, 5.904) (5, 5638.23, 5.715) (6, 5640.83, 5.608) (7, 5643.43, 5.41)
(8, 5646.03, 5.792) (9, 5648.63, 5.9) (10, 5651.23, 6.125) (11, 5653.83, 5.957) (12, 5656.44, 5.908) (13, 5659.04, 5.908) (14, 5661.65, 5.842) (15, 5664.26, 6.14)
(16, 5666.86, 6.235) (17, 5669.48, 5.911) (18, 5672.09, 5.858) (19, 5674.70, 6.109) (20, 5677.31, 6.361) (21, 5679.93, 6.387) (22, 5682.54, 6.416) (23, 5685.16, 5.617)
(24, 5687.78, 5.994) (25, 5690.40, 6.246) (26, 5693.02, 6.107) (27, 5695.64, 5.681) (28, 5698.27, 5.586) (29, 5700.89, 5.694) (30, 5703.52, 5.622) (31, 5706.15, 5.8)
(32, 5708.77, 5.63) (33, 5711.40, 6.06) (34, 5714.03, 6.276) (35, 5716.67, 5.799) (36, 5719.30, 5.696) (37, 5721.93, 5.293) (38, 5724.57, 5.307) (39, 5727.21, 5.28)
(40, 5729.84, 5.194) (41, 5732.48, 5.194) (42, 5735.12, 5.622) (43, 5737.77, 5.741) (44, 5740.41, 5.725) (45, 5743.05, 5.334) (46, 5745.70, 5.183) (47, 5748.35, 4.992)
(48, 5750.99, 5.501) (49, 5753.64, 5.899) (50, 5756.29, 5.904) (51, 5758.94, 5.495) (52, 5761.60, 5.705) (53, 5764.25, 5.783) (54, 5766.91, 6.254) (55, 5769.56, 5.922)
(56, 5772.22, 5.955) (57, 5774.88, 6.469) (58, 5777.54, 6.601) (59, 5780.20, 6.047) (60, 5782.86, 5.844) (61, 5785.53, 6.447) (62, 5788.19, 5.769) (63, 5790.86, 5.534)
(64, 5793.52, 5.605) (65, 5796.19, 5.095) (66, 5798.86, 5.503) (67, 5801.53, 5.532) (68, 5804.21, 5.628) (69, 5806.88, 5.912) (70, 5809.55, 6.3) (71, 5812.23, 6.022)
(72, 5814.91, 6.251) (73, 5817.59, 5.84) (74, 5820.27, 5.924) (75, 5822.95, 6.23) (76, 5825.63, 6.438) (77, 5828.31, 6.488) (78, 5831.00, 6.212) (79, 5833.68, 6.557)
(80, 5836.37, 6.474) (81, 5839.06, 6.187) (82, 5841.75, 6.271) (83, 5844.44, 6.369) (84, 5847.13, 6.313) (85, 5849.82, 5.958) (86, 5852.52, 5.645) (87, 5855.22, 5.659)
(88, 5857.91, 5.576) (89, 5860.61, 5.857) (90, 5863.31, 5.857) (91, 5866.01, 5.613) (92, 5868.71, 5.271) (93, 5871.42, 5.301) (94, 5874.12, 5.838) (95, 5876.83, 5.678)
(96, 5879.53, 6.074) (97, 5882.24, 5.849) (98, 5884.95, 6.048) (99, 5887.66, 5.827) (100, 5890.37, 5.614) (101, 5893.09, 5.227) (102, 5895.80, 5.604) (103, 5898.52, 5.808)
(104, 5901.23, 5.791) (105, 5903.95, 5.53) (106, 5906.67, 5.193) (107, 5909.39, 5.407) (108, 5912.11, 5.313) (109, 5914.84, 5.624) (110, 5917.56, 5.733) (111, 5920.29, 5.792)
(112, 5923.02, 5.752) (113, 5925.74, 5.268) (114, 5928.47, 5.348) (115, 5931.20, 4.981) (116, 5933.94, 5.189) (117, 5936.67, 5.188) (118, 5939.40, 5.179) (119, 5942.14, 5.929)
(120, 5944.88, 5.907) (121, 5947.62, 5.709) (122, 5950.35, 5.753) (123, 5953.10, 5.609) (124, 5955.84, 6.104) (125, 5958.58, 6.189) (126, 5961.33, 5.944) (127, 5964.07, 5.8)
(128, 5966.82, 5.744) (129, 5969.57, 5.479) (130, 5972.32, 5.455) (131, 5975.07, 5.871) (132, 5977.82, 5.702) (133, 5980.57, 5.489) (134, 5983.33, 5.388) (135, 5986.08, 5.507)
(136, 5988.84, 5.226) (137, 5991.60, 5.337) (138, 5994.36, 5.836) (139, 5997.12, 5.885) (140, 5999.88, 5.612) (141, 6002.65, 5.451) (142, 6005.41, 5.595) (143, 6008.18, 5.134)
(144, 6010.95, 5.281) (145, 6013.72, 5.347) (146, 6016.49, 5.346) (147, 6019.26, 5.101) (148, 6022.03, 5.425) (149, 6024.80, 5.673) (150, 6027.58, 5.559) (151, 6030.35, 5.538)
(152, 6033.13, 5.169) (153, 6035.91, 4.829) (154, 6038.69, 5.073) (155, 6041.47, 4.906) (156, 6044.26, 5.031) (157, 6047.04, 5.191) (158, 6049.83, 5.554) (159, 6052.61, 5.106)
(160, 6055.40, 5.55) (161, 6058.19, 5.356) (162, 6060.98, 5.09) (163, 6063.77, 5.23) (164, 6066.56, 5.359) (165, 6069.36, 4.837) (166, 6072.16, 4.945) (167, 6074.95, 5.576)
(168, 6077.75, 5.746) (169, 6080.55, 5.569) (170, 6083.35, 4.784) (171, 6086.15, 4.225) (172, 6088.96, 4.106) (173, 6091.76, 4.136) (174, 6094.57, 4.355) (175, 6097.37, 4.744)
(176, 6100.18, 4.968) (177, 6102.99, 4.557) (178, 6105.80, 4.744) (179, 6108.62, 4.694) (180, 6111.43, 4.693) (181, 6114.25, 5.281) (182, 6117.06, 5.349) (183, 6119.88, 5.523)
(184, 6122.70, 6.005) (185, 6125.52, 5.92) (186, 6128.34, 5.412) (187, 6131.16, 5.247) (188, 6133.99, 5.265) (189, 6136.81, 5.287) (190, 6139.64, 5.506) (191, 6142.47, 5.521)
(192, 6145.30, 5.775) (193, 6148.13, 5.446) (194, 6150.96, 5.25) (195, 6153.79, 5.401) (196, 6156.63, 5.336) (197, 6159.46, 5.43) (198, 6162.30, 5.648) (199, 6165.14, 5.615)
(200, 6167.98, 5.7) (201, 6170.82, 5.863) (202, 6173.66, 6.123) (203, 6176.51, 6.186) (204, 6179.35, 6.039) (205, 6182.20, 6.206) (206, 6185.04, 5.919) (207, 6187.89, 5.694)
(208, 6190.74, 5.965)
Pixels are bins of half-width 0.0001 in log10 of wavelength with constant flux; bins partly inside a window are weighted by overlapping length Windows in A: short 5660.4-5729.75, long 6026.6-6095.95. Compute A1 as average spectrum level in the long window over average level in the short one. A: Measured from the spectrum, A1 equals 0.9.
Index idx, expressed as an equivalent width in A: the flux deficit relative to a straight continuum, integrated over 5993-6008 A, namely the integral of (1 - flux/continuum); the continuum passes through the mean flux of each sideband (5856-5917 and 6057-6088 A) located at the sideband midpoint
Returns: -0.8 A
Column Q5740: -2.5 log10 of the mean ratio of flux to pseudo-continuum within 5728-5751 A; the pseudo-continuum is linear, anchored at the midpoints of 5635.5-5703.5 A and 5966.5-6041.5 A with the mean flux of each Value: 0.09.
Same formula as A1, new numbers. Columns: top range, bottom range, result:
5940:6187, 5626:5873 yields 0.92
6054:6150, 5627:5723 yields 0.87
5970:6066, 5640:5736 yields 0.92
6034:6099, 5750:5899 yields 0.85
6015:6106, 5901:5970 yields 0.91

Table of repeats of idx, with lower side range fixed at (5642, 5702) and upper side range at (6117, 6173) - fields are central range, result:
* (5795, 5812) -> 0.45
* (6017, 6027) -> 0.43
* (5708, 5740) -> 1.75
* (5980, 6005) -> 0.64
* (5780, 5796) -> 0.15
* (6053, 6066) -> 0.74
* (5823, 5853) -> -2.40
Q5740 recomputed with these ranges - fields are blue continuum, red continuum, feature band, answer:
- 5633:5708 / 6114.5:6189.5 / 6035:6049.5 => 0.13 mag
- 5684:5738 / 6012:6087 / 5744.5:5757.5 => 0.03 mag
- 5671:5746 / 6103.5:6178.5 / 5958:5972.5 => -0.04 mag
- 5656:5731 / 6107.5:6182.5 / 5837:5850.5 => -0.09 mag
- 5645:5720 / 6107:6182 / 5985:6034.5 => 0.04 mag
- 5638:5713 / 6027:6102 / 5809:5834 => -0.11 mag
